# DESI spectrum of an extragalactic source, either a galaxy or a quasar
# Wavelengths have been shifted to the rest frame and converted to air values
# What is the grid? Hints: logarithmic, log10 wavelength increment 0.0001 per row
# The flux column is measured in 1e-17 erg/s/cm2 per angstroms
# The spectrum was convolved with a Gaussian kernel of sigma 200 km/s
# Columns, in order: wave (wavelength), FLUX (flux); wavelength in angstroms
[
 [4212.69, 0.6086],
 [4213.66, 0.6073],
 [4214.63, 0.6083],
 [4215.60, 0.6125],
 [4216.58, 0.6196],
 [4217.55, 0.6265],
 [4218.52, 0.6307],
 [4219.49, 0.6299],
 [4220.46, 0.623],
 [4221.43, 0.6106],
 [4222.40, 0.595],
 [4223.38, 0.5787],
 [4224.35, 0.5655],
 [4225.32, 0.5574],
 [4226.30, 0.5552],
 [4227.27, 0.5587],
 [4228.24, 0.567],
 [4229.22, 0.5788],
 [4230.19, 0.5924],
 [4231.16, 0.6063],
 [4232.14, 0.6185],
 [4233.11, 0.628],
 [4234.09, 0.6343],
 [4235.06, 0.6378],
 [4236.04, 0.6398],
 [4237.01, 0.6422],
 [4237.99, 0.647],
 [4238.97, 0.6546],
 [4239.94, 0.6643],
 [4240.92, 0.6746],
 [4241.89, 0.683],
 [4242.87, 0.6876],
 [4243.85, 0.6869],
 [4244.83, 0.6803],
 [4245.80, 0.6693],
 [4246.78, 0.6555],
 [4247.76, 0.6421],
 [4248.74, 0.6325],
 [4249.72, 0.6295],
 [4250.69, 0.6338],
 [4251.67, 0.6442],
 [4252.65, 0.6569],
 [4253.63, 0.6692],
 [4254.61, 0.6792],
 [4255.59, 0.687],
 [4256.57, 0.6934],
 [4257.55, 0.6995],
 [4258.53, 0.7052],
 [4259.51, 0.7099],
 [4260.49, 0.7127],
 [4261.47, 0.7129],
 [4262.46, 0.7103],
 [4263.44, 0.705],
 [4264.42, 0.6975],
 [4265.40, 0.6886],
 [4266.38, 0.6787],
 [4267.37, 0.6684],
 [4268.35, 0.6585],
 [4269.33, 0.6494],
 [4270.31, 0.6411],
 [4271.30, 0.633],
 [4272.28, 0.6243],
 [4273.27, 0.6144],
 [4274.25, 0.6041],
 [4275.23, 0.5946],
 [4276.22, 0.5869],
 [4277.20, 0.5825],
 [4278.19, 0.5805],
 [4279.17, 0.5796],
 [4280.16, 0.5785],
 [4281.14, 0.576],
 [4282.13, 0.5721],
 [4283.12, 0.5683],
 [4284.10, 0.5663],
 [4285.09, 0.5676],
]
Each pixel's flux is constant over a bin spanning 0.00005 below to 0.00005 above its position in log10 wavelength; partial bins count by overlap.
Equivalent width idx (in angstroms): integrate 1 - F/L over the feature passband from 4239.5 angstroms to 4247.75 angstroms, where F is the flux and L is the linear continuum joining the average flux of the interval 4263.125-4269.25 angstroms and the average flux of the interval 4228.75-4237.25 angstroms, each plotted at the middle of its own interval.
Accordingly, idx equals -0.4 angstroms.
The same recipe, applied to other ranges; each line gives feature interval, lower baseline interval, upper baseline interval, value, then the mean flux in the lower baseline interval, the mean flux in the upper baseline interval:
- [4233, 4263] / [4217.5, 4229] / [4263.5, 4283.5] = -3.13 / 0.59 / 0.621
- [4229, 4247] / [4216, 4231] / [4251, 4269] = -0.48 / 0.593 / 0.687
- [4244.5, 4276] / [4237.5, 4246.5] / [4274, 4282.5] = -1.88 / 0.672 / 0.584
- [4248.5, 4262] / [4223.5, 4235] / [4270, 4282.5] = -1.90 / 0.589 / 0.597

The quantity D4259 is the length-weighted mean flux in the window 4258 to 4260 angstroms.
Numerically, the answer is 0.708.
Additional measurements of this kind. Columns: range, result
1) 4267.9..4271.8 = 0.646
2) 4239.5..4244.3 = 0.679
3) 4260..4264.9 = 0.707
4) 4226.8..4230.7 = 0.575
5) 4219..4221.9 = 0.622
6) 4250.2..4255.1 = 0.657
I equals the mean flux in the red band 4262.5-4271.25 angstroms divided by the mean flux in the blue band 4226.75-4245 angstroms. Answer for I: 1.1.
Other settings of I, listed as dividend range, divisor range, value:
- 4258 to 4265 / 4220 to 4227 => 1.21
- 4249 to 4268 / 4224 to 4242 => 1.11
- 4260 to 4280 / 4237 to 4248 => 0.97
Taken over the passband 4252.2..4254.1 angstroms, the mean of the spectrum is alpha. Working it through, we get 0.663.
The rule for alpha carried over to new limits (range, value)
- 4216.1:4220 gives 0.628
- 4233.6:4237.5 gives 0.639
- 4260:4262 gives 0.71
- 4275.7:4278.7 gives 0.583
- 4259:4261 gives 0.712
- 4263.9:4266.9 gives 0.688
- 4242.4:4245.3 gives 0.684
